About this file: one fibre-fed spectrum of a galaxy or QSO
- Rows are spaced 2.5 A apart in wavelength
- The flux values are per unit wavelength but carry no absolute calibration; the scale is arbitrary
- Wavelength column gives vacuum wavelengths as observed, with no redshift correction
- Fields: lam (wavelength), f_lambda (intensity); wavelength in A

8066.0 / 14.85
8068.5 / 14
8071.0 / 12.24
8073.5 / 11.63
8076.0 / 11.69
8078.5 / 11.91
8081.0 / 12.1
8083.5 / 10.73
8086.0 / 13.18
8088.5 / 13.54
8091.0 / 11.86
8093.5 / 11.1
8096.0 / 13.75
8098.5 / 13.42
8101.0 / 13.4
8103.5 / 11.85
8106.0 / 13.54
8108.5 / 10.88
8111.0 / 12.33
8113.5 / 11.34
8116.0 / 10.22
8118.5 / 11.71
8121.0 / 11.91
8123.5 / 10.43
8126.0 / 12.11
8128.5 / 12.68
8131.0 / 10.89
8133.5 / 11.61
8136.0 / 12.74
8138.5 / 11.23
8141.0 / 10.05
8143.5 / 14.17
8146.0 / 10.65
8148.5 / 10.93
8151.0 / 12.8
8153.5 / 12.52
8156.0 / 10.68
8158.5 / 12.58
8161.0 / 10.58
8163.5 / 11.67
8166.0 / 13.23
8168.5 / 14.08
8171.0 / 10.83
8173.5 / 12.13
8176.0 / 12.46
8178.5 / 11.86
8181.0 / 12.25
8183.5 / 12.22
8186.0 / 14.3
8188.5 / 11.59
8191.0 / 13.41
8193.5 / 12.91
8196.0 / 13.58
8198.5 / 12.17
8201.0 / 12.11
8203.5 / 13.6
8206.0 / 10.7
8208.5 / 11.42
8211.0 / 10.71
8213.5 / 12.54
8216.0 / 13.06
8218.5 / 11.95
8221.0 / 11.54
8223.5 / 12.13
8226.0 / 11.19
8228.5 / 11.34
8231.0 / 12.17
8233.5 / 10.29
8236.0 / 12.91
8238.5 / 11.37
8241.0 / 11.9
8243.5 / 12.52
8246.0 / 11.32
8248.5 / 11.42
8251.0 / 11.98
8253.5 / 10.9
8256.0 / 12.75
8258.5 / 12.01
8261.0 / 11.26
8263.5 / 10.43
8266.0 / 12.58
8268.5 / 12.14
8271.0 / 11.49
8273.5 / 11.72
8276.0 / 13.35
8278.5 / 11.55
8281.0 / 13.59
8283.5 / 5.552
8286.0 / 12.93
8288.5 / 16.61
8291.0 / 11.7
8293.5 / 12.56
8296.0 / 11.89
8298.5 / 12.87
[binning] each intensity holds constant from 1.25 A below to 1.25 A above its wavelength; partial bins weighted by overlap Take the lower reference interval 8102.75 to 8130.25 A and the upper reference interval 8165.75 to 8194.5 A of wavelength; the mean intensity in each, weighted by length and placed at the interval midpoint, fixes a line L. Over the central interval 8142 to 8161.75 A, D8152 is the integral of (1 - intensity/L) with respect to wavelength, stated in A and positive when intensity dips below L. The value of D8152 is 0.52 A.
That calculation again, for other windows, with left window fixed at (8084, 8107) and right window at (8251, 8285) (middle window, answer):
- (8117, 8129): 0.85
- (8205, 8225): 0.23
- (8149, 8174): 0.44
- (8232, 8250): 0.04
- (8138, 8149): 0.86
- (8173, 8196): -0.98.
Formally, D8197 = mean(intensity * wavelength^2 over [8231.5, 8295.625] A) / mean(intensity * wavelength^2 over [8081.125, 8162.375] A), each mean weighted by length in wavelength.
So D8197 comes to 1.0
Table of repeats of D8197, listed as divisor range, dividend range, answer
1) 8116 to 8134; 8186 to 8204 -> 1.13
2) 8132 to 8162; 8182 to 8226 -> 1.07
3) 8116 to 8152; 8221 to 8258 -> 1.03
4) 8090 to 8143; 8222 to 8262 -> 1.02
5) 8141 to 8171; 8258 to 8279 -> 1.01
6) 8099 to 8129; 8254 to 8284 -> 1.02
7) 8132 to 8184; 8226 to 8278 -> 1.01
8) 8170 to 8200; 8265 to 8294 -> 0.99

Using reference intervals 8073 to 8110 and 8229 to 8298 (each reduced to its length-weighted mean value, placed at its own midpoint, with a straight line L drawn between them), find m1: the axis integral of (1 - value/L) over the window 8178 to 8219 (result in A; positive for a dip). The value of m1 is -1.2 A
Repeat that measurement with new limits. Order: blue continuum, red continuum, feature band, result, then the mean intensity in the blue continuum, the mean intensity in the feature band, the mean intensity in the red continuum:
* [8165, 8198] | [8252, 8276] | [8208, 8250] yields 1.4 A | 12.7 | 11.8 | 11.8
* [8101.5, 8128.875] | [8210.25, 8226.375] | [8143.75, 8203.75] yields -2.3 A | 11.7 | 12.3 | 11.9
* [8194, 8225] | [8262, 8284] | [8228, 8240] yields 0.3 A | 12.1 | 11.6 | 11.6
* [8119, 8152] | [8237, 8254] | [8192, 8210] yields -1.0 A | 11.7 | 12.3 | 11.7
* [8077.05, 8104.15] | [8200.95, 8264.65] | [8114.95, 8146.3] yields 1.6 A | 12.4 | 11.6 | 11.7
